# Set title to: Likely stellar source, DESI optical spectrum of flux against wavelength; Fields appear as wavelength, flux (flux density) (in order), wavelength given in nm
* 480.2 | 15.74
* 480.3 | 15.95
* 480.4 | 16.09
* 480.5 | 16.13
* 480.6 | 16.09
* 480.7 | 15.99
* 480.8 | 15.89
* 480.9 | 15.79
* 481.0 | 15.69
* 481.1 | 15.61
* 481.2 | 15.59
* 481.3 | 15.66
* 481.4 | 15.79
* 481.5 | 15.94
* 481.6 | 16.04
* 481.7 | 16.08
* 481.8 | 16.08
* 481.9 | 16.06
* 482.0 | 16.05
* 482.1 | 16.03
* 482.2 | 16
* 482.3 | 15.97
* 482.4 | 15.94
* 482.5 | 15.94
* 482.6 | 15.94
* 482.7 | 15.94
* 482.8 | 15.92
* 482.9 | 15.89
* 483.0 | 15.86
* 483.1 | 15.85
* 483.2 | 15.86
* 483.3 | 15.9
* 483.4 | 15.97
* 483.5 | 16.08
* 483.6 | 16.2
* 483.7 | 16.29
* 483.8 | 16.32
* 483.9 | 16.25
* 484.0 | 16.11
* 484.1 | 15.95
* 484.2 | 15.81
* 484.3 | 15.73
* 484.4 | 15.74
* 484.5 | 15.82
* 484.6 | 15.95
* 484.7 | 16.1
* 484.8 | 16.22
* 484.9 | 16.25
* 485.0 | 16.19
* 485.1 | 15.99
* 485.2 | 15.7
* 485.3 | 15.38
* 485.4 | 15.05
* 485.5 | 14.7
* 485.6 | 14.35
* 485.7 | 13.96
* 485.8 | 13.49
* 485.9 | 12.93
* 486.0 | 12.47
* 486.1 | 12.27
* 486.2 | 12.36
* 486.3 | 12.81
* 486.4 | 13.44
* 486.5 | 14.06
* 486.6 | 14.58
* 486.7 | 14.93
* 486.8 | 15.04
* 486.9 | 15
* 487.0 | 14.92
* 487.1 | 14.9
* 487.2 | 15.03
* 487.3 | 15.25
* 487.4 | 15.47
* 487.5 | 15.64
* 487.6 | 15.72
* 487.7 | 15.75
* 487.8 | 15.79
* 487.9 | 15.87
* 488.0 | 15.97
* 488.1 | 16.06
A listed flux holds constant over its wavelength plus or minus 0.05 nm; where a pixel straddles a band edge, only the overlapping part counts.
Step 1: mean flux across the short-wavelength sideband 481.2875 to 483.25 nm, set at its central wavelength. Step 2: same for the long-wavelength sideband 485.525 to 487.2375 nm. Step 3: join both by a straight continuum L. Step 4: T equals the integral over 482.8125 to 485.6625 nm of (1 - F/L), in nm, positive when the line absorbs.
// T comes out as -0.16 nm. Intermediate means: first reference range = 15.9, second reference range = 13.9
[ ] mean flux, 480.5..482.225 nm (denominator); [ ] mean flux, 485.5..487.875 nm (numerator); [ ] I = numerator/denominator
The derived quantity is 0.9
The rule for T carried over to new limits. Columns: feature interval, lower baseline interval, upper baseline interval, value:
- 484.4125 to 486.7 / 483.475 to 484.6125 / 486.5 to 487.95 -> 0.158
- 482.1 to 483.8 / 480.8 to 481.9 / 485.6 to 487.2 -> -0.086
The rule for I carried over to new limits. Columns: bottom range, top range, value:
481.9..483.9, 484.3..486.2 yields 0.93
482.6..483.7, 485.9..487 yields 0.86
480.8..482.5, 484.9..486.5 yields 0.89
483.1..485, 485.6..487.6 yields 0.88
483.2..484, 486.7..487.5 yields 0.94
